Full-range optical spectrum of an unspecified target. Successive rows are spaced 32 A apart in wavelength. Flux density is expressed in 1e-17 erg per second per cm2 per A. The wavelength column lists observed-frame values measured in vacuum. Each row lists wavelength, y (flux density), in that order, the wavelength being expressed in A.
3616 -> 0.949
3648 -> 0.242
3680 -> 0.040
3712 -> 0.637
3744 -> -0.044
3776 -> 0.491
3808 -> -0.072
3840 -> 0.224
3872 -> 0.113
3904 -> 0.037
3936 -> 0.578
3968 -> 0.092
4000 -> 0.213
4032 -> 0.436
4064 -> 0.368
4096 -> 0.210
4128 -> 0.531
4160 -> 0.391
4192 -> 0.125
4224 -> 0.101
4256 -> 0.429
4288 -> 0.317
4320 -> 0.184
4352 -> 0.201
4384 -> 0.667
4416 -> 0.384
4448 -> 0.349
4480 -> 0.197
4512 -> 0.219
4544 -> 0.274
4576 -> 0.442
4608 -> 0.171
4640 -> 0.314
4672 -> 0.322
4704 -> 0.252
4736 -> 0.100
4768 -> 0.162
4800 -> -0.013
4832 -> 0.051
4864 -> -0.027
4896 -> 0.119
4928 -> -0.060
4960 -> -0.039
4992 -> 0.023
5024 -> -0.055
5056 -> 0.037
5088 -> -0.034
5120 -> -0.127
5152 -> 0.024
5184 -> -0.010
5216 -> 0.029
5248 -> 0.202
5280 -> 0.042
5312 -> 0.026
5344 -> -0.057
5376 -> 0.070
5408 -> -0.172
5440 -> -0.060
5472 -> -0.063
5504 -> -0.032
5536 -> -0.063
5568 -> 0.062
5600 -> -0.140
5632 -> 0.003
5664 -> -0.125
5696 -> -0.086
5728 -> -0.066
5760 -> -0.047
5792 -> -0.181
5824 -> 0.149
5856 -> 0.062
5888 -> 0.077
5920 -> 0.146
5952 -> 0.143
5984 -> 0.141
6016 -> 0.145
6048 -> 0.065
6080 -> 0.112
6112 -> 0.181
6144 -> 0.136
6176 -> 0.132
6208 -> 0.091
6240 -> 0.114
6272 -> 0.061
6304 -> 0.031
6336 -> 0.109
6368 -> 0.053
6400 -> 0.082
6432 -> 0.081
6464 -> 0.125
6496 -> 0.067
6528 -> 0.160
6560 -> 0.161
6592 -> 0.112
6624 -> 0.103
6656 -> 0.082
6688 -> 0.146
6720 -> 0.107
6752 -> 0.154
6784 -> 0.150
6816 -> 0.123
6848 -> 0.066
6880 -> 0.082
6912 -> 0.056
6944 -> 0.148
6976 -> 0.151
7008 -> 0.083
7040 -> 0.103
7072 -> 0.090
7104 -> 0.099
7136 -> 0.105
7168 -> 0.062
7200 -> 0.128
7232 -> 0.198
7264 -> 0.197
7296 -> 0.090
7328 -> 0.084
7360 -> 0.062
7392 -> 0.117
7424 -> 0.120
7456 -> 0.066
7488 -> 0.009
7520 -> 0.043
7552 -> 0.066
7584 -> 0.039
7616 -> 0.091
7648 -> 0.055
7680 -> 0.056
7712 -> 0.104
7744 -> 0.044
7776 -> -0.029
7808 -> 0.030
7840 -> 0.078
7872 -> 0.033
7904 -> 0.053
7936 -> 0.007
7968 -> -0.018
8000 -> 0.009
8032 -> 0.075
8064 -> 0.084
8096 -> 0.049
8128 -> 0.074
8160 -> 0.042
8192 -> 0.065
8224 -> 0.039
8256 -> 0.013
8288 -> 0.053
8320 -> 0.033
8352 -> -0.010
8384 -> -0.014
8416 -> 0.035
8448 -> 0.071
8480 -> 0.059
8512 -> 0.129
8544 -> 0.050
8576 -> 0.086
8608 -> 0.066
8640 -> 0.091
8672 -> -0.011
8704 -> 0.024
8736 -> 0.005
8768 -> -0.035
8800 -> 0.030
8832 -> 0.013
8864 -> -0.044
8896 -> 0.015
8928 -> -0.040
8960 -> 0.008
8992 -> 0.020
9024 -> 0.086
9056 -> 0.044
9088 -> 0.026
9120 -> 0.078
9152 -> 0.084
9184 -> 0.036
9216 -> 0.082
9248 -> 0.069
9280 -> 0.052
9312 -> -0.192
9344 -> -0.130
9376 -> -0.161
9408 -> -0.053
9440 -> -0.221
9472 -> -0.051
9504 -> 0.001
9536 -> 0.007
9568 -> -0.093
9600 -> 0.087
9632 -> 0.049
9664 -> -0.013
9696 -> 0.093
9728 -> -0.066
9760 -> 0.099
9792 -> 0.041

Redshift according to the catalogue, 0.58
